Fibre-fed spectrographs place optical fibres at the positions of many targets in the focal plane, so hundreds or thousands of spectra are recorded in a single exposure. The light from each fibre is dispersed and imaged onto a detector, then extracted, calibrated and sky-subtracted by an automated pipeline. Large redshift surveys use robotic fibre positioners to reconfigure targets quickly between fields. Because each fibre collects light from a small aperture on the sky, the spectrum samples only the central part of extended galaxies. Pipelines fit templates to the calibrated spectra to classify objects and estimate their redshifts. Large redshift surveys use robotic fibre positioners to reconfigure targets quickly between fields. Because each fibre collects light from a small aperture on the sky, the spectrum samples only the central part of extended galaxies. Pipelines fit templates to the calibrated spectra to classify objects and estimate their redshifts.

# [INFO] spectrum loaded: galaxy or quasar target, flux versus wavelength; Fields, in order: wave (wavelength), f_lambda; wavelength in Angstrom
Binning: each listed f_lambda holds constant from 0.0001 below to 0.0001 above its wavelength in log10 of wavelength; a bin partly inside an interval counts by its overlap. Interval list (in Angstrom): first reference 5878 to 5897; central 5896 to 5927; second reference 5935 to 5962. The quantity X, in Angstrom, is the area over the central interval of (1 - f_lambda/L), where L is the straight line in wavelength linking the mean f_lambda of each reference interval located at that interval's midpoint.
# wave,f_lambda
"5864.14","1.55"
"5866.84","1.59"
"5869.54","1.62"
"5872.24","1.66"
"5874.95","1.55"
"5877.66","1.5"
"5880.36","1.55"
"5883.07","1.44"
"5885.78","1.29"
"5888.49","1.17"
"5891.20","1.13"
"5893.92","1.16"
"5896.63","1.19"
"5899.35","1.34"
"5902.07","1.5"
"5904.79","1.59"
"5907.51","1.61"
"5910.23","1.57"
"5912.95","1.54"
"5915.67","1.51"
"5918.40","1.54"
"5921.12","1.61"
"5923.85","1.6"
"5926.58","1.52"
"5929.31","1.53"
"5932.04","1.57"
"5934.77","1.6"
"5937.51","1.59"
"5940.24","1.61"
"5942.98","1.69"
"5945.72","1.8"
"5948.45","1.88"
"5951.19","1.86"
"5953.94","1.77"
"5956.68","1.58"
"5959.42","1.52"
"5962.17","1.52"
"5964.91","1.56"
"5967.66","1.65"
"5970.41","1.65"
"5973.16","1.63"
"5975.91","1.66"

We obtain -1.5 Angstrom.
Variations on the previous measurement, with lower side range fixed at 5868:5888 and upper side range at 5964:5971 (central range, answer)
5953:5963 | 0.08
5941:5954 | -1.64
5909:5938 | 0.01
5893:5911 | 1.29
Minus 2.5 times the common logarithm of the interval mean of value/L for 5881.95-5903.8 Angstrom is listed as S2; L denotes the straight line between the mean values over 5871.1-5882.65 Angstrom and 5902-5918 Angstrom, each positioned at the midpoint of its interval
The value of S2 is 0.21 mag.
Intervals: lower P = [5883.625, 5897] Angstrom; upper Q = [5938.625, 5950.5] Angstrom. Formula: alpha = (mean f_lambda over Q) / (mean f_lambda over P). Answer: 1.45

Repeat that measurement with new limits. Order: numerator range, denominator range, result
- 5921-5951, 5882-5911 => 1.21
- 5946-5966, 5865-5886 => 1.09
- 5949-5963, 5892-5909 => 1.20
